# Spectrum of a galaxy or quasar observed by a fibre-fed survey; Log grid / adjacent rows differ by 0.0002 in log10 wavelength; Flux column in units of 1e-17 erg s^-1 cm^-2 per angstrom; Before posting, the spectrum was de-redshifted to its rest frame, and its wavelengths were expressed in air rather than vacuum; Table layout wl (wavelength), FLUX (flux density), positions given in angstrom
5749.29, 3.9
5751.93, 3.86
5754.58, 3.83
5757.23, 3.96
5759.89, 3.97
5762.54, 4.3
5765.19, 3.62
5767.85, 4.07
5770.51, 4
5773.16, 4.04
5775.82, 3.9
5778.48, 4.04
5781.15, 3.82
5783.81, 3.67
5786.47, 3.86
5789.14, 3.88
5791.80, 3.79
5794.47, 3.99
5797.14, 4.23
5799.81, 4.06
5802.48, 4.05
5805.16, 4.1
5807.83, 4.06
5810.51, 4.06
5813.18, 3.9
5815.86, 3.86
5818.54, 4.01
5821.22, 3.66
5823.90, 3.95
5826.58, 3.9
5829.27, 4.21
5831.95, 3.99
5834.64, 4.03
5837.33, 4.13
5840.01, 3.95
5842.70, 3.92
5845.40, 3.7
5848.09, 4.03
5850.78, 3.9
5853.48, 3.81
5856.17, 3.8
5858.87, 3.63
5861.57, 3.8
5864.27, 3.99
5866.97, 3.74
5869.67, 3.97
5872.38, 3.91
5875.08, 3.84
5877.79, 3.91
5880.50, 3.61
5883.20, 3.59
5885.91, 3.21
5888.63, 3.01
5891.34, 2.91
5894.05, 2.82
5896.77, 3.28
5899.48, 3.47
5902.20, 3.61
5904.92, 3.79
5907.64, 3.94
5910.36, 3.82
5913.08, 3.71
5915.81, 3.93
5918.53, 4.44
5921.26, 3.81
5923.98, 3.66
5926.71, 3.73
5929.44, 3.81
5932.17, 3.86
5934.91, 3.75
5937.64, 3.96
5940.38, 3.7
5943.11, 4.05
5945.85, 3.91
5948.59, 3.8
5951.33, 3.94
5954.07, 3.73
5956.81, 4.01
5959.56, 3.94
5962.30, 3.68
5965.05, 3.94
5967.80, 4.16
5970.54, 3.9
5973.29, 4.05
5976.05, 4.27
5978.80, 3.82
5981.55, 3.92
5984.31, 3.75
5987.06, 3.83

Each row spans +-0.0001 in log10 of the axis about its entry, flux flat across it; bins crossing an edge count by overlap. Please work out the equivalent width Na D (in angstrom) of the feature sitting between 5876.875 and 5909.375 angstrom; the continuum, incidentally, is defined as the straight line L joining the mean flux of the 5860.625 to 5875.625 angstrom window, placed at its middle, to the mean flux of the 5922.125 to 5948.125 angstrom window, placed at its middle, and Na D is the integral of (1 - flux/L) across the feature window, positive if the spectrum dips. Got 3.6 angstrom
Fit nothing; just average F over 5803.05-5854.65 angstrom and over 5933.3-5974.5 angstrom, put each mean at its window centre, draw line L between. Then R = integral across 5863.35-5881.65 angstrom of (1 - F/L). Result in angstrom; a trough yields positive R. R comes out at 0.4 angstrom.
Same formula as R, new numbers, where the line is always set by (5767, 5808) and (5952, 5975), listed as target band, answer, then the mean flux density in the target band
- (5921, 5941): 0.77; 3.79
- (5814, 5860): 0.54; 3.91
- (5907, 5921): -0.05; 3.96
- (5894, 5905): 1.47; 3.42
